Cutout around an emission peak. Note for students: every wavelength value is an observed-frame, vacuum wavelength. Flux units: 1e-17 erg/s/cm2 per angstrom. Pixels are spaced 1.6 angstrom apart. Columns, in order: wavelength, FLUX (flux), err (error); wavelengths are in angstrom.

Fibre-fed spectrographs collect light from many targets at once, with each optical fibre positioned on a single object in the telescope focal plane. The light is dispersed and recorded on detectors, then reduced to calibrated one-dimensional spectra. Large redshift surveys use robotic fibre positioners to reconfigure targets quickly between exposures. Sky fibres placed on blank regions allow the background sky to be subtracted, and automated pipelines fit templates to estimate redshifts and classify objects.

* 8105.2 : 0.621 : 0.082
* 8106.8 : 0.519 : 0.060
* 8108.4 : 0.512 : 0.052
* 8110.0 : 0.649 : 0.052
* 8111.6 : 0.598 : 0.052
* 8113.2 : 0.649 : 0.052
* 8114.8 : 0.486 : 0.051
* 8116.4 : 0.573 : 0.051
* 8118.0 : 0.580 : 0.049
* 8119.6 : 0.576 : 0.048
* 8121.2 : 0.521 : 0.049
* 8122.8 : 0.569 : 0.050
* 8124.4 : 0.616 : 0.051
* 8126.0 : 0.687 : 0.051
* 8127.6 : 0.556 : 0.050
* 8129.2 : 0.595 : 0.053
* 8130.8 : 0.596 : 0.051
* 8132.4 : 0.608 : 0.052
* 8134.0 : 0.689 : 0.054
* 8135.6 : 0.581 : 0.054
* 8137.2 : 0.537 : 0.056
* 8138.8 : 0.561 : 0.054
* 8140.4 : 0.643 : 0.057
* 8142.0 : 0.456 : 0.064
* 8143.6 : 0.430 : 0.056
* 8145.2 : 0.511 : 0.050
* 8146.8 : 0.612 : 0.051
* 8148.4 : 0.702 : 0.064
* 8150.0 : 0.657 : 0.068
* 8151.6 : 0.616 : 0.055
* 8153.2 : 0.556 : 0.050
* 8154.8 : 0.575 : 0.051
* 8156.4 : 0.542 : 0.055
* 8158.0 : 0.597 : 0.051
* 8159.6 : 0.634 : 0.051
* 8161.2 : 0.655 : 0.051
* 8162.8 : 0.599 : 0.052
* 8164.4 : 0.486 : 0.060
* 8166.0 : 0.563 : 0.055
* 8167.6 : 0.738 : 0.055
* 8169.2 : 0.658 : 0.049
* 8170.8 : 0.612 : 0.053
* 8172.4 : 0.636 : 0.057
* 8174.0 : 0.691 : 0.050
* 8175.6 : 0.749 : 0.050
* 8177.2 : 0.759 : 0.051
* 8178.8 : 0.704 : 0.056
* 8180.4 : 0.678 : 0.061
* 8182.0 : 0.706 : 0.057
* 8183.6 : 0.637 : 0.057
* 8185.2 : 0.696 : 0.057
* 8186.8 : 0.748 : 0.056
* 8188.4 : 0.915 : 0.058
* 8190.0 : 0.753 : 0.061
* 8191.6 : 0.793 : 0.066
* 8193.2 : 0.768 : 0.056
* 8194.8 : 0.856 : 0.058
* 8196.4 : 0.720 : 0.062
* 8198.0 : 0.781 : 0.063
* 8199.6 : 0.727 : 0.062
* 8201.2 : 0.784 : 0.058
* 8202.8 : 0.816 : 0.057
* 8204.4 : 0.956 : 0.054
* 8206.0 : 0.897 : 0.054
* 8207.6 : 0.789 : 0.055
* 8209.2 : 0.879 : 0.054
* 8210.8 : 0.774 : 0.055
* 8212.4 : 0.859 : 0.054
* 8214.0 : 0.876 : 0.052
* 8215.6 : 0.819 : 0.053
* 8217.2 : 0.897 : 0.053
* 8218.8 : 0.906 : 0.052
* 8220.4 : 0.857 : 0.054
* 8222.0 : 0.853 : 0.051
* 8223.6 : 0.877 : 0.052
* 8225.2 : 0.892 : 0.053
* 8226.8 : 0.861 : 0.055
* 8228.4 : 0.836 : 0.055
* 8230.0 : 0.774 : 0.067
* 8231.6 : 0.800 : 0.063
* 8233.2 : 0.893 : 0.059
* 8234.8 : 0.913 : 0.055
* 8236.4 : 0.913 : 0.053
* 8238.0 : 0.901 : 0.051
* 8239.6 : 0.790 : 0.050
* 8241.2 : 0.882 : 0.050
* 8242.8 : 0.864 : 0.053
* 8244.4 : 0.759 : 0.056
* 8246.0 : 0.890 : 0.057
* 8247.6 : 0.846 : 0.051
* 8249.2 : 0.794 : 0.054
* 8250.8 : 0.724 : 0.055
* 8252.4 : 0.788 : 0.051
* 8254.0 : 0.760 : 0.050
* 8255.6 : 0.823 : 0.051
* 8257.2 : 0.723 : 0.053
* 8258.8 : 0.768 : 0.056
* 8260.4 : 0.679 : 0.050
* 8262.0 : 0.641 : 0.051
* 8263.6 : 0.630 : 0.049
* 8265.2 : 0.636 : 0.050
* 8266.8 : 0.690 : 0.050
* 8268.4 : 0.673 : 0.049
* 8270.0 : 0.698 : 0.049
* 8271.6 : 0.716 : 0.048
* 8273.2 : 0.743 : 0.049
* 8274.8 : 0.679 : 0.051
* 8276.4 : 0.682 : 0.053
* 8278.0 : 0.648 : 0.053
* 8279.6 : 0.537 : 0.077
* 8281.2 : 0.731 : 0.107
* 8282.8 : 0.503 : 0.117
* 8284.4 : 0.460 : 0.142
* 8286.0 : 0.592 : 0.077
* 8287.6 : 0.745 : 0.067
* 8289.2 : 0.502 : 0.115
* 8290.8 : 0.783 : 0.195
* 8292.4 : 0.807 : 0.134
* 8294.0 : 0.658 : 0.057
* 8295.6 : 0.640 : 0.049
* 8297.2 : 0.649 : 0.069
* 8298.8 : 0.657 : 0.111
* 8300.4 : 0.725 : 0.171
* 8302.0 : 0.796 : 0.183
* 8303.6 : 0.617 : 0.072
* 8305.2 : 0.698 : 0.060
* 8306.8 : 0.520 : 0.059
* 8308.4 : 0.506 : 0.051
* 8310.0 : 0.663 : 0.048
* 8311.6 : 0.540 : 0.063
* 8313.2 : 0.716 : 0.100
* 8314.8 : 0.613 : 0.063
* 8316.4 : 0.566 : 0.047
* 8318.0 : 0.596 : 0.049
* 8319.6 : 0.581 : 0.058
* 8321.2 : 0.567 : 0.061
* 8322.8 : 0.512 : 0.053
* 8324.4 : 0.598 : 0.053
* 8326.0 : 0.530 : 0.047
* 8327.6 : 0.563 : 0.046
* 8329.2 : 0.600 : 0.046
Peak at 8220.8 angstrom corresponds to Mg II 2798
